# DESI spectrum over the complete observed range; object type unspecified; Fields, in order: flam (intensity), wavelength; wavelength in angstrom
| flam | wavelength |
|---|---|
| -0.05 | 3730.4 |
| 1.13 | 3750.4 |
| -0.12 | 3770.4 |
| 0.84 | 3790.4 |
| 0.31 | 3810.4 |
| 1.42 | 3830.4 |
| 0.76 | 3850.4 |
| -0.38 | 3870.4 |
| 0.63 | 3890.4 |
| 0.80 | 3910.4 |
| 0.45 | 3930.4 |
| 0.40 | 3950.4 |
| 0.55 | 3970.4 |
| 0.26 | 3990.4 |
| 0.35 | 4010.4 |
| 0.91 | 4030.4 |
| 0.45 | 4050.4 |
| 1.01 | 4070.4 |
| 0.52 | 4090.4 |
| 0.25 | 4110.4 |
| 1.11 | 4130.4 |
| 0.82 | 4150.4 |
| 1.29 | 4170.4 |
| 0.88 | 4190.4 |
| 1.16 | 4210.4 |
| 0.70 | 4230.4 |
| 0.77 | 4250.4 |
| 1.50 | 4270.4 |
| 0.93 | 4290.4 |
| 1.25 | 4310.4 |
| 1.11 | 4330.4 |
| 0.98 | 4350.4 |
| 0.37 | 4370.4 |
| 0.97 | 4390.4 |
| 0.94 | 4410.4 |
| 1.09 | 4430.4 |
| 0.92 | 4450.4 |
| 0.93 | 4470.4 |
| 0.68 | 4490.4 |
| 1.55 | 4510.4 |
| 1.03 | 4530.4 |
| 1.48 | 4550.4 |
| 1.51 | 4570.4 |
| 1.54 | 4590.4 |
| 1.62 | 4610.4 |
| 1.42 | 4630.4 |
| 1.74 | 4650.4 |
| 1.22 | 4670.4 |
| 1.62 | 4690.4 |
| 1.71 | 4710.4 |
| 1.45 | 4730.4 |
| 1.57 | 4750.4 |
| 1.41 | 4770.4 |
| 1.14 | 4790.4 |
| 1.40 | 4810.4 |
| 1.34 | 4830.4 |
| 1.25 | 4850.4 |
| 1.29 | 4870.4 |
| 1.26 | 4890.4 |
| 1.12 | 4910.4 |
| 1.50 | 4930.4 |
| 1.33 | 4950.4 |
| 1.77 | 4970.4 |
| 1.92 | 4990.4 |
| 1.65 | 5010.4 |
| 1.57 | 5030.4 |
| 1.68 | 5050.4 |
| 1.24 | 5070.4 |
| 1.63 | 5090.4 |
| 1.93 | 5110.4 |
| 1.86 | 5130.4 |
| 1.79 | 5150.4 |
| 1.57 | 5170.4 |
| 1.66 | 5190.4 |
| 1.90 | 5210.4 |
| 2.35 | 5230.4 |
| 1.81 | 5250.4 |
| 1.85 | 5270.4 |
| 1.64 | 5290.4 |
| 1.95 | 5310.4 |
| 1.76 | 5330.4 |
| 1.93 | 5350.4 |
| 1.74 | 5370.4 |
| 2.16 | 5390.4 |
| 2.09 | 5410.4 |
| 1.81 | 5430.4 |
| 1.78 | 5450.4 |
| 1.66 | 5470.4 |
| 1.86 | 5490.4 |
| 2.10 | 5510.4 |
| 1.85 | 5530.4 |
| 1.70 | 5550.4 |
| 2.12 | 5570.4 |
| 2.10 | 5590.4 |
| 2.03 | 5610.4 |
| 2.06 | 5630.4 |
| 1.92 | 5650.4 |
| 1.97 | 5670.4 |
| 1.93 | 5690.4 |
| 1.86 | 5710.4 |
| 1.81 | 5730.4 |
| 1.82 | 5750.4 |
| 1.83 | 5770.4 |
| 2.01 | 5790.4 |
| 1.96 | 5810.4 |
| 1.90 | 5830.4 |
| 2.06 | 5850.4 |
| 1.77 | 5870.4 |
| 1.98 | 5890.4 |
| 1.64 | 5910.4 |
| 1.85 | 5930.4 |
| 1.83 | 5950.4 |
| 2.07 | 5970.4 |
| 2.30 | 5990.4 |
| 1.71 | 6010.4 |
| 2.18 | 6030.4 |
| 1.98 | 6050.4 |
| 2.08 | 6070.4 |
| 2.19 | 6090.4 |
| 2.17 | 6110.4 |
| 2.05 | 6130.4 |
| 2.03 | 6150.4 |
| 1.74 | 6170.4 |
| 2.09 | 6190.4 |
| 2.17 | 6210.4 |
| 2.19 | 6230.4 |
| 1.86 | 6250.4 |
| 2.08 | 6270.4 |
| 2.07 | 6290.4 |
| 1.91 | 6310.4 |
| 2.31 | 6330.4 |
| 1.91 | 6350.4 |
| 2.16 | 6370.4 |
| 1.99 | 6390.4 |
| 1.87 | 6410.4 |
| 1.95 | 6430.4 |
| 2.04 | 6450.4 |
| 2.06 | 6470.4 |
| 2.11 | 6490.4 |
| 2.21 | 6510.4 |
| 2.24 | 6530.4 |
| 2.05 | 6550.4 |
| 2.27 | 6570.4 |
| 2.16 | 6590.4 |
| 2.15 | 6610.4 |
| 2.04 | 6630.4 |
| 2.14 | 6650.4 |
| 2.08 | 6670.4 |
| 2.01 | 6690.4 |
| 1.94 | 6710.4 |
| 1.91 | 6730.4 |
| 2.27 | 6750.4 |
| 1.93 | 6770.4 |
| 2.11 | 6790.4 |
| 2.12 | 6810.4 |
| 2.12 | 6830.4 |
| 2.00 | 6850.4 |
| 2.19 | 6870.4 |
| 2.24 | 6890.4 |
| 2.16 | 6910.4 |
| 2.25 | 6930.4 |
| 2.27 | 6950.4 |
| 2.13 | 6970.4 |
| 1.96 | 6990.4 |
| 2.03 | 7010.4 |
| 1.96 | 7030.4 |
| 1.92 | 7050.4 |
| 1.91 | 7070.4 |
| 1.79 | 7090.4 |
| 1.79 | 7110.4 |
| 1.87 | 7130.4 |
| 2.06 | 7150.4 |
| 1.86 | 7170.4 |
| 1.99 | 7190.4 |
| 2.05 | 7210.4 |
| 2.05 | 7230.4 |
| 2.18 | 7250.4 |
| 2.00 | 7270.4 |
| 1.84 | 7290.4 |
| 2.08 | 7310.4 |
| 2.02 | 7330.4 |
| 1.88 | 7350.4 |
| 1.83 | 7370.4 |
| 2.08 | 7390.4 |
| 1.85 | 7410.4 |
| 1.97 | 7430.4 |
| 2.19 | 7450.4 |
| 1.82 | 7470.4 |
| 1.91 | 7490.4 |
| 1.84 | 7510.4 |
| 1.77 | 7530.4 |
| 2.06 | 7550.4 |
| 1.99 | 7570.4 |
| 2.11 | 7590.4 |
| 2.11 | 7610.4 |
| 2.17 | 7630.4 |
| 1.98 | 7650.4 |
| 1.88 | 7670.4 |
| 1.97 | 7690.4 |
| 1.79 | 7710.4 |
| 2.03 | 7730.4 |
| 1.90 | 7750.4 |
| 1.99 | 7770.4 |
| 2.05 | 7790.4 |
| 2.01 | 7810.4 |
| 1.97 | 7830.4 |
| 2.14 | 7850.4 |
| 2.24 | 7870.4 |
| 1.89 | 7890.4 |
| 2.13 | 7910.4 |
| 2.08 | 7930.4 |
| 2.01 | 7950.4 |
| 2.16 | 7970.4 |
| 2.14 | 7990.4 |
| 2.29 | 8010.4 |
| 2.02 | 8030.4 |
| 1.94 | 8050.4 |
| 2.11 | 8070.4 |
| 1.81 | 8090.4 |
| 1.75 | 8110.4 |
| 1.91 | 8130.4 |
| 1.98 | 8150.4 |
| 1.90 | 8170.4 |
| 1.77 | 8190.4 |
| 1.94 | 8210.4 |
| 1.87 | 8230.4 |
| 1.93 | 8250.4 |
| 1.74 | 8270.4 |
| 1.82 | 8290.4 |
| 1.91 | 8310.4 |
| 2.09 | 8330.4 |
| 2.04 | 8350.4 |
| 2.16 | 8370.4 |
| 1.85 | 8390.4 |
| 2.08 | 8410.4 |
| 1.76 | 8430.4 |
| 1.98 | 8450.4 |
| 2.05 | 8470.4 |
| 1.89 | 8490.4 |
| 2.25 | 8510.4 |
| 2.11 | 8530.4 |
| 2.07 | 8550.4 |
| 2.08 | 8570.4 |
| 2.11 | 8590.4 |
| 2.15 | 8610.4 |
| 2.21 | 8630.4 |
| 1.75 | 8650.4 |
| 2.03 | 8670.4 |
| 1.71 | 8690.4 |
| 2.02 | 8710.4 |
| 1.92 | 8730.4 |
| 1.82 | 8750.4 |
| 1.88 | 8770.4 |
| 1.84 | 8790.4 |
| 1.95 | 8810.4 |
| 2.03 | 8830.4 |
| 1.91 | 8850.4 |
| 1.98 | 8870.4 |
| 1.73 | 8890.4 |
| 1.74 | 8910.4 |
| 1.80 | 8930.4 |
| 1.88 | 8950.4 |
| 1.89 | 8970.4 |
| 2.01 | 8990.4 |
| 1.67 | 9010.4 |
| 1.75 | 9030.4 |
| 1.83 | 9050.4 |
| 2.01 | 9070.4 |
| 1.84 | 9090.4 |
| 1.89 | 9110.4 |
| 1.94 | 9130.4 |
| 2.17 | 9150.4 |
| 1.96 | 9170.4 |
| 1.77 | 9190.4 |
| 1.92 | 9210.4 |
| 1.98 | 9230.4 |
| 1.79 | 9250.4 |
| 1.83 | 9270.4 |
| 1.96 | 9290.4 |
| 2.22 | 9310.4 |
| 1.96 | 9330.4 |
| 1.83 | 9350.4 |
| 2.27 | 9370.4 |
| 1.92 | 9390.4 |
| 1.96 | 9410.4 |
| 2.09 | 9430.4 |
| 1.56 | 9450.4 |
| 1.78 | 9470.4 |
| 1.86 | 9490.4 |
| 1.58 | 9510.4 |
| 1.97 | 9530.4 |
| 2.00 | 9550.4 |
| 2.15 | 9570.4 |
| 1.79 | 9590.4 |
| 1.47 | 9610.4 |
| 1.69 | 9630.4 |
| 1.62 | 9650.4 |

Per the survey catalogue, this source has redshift 0.14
